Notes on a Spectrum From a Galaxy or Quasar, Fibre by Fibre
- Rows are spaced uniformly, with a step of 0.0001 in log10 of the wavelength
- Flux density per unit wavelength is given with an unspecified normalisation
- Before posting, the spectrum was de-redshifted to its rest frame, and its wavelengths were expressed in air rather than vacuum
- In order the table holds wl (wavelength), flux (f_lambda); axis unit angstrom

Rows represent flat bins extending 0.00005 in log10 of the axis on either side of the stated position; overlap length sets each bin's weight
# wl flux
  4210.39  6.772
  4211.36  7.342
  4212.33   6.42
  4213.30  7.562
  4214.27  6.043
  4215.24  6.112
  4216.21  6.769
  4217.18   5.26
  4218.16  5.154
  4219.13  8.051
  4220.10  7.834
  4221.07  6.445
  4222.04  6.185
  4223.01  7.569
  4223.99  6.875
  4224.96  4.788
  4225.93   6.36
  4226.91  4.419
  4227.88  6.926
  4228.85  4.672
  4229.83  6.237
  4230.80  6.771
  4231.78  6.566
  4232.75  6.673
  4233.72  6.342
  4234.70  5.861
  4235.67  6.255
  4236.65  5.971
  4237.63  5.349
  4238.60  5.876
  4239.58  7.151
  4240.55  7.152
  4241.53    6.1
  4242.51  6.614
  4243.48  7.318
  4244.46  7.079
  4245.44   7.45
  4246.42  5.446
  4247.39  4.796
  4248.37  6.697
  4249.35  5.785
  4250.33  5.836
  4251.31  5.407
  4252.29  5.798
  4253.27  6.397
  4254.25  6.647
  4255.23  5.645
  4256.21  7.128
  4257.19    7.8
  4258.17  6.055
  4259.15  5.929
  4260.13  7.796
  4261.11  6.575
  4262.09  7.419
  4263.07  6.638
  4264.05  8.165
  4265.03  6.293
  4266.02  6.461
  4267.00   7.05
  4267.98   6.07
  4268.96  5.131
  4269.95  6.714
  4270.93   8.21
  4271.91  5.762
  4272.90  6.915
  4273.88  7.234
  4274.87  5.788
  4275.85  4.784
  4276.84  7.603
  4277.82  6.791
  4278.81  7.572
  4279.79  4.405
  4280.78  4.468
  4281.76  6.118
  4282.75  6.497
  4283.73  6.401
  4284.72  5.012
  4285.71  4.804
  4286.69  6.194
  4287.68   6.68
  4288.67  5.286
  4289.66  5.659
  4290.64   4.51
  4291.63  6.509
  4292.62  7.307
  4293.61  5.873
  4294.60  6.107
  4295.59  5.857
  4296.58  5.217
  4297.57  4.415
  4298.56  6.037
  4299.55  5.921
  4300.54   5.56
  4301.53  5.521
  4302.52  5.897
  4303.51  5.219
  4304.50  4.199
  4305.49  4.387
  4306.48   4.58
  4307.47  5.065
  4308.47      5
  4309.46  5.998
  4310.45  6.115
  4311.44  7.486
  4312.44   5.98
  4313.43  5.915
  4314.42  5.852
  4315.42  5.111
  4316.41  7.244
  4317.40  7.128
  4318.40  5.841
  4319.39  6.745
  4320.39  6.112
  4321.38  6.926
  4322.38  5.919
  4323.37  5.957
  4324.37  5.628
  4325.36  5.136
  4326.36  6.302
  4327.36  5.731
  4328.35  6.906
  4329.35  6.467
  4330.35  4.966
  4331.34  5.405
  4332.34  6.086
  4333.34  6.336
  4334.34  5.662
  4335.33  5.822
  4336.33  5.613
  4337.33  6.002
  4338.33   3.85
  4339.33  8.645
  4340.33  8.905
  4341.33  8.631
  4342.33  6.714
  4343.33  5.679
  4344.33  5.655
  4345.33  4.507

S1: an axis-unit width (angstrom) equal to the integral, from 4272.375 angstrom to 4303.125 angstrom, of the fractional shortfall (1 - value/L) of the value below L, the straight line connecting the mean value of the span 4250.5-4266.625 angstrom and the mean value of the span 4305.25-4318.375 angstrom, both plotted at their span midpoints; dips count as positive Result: 1.54 angstrom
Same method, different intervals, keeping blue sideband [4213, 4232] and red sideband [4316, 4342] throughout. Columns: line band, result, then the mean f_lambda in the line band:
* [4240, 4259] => -0.18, 6.37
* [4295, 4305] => 1.45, 5.39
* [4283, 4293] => 0.75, 5.84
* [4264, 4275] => -0.54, 6.61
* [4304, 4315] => 1.40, 5.5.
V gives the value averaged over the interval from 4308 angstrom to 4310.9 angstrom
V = 5.71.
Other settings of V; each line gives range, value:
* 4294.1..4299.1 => 5.53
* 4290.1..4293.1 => 6.1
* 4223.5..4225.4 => 5.85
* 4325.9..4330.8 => 6.08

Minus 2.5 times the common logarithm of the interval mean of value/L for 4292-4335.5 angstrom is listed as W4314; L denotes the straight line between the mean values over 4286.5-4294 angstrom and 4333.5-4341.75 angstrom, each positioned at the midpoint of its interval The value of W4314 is 0.08 mag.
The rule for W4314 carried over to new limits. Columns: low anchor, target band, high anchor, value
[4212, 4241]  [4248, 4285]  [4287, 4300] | -0.069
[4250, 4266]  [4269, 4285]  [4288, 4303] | -0.016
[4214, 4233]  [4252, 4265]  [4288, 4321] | -0.122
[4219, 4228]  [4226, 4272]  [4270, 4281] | 0.005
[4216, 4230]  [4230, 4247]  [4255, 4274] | -0.006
